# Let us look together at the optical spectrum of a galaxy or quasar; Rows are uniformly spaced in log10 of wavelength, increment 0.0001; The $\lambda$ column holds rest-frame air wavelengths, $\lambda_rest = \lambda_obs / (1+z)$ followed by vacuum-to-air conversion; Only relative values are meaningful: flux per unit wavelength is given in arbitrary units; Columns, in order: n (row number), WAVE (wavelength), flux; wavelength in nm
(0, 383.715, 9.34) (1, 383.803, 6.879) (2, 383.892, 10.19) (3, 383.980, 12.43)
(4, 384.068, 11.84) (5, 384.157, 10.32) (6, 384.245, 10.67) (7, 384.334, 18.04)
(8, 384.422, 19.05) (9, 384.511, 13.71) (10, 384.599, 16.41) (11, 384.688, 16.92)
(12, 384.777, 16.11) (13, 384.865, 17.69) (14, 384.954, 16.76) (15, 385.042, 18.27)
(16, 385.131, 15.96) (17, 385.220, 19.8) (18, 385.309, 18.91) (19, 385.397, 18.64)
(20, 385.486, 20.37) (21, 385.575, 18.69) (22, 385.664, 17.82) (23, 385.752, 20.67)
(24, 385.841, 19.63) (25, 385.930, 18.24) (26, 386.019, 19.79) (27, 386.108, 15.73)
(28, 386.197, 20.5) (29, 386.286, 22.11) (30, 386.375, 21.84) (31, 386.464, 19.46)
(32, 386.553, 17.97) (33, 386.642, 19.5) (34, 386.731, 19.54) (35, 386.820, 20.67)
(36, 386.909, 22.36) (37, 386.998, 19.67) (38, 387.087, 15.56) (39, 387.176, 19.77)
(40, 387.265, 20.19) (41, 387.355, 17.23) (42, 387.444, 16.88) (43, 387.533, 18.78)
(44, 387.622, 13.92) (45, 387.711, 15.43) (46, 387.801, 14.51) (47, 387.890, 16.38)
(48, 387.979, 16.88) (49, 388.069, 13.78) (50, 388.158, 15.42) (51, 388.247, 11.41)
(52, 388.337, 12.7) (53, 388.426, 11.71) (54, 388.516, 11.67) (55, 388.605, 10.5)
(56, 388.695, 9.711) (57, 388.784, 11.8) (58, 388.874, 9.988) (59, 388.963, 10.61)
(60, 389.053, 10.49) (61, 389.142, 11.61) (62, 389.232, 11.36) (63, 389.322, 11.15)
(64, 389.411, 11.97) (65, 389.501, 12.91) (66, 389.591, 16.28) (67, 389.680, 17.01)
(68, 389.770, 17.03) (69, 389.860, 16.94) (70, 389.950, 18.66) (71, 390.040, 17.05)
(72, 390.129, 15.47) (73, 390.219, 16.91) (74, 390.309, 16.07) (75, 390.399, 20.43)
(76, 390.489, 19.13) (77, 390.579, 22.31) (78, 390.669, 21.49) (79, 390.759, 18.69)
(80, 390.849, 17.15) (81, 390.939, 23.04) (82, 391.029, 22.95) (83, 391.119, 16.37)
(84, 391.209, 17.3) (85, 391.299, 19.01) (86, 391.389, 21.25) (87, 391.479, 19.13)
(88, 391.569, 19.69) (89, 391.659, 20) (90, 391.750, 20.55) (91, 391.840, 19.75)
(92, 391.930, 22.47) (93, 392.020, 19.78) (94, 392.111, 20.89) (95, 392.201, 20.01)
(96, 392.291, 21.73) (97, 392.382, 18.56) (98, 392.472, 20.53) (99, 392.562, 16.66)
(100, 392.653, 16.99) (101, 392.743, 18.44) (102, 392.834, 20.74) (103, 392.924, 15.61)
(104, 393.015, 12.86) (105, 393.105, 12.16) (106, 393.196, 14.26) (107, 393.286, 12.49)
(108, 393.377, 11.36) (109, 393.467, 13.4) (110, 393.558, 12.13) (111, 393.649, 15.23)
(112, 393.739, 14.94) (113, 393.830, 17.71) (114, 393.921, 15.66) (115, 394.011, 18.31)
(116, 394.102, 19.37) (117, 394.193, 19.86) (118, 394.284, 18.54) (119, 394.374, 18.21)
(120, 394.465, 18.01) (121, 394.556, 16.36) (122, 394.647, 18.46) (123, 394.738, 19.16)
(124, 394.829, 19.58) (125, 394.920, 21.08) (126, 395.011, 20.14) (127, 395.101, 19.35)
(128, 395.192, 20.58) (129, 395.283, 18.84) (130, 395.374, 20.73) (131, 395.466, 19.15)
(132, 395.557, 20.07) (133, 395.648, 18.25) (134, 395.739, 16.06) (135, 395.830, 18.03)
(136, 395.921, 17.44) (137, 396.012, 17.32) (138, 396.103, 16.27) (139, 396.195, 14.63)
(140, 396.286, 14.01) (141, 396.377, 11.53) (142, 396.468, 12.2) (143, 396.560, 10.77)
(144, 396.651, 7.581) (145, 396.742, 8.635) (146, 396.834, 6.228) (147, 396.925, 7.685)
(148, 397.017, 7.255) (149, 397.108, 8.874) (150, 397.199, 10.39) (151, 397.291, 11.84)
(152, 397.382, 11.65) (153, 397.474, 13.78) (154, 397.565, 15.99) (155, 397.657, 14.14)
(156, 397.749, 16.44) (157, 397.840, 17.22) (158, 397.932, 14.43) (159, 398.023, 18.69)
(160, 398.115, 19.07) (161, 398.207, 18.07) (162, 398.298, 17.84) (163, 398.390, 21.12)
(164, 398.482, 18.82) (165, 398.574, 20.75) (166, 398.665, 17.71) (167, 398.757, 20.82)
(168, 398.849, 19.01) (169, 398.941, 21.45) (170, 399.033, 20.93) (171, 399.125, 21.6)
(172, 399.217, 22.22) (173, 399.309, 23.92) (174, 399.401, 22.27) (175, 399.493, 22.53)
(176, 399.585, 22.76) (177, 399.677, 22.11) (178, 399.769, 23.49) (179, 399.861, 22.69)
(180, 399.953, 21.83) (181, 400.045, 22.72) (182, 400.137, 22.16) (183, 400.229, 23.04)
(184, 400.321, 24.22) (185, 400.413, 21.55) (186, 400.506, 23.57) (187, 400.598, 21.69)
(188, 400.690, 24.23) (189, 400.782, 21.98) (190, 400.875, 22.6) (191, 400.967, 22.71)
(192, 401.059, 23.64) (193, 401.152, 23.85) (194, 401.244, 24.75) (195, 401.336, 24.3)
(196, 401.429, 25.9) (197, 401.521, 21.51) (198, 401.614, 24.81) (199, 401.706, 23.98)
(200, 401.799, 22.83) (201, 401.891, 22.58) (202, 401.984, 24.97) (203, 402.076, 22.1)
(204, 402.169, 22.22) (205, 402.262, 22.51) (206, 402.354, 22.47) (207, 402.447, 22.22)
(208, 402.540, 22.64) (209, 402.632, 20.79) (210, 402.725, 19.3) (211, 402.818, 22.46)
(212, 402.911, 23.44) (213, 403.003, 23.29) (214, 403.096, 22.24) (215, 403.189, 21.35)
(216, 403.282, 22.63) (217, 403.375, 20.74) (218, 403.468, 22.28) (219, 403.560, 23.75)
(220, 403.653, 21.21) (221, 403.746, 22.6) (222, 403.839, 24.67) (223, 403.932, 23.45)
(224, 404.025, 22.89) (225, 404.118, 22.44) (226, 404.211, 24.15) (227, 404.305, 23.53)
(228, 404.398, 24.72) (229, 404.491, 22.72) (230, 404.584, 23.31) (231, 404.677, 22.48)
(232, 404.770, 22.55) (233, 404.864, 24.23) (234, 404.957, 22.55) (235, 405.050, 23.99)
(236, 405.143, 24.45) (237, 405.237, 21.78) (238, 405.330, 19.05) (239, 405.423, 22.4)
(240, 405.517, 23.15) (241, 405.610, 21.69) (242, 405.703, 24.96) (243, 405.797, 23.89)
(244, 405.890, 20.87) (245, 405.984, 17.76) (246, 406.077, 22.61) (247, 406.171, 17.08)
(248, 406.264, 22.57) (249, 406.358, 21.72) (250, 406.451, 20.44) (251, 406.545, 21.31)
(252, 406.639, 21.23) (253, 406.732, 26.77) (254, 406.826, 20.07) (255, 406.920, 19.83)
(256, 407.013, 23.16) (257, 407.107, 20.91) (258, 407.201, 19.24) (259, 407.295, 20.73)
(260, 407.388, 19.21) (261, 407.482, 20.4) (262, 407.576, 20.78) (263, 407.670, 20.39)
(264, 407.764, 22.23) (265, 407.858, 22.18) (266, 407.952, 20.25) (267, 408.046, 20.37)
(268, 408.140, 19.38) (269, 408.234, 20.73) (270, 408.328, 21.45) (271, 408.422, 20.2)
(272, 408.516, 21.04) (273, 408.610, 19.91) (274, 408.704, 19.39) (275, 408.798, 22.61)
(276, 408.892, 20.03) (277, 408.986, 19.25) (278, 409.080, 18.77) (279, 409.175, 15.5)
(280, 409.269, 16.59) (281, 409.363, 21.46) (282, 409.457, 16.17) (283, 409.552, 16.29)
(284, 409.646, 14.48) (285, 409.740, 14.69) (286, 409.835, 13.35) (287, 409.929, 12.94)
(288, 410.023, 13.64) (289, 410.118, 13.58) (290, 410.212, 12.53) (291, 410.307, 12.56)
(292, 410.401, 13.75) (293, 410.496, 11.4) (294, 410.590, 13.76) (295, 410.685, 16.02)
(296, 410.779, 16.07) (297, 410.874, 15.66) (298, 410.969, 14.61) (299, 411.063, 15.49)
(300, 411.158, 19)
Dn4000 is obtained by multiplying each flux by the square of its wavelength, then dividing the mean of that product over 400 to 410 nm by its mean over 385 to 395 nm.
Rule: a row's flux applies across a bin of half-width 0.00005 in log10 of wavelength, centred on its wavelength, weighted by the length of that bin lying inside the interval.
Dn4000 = 1.35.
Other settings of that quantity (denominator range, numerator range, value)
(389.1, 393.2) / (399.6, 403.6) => 1.34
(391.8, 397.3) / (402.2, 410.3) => 1.36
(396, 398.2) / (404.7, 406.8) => 1.80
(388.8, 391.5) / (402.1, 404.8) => 1.45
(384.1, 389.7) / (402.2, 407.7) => 1.50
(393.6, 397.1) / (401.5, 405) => 1.48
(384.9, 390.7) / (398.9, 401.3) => 1.46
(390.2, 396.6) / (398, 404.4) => 1.30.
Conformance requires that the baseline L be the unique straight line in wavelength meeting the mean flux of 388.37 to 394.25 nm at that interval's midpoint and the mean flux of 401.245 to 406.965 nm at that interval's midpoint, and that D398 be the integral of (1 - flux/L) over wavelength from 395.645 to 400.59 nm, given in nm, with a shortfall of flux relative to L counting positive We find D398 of 0.62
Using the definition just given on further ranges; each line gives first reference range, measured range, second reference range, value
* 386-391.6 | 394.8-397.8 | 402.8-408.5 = 0.67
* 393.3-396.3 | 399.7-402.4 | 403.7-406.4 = -0.33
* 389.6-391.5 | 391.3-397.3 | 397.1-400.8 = 0.81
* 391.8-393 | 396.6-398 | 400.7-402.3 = 0.65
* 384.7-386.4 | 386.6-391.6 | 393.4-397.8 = 0.34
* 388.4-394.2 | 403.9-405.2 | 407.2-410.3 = -0.39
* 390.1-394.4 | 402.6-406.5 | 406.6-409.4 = -0.47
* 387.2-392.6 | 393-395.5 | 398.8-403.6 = 0.25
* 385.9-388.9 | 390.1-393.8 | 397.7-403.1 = 0.07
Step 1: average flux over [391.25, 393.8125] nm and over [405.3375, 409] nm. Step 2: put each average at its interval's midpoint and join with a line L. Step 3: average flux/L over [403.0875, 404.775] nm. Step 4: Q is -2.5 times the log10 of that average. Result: -0.129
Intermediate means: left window 17.5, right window 21.1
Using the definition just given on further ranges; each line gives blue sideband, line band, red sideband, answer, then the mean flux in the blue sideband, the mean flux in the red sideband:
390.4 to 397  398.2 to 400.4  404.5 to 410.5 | -0.174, 17.3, 19.8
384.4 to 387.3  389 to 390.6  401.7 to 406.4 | 0.247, 18.7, 22.5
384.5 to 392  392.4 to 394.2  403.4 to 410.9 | 0.131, 17.2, 20.1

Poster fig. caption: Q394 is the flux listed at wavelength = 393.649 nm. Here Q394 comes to 15.23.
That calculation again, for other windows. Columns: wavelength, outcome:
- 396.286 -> 14.01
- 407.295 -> 20.73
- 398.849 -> 19.01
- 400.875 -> 22.6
